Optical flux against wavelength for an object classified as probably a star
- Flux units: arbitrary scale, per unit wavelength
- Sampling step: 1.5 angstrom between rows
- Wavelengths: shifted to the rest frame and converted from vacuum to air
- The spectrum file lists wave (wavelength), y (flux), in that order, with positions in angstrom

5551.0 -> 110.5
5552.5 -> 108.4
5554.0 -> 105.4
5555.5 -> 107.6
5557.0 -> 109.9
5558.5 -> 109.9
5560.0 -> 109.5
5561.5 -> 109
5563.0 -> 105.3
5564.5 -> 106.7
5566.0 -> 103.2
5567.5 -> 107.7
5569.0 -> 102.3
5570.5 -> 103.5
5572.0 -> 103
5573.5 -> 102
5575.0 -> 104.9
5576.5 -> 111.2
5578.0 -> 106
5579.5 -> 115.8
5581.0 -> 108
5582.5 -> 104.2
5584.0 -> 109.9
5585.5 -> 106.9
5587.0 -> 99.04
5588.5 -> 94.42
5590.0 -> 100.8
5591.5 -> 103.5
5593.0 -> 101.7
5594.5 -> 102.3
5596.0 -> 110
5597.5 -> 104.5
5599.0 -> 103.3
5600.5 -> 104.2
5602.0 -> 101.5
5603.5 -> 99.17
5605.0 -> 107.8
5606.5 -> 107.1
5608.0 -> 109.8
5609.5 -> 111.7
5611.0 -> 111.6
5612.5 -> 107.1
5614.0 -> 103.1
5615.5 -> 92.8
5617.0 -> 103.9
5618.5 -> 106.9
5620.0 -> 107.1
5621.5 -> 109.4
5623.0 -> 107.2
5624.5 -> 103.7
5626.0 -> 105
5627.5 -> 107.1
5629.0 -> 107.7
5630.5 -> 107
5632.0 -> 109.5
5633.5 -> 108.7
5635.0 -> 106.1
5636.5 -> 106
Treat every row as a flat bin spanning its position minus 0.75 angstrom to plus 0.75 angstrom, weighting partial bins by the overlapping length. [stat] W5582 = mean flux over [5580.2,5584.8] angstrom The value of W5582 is 107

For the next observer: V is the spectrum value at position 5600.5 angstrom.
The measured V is 104.2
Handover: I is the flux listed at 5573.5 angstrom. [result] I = 102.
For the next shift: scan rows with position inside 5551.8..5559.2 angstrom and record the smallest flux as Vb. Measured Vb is 105.4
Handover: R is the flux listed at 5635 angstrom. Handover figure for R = 106.1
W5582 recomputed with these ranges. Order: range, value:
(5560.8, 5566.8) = 106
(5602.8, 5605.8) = 104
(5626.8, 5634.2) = 108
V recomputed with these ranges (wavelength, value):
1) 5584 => 109.9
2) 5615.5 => 92.8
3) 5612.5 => 107.1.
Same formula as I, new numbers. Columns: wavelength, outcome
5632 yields 109.5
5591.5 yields 103.5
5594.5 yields 102.3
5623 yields 107.2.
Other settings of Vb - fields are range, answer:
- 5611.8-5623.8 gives 92.8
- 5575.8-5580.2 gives 106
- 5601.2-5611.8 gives 99.17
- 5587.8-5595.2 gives 94.42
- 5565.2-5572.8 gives 102.3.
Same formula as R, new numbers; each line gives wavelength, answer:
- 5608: 109.8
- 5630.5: 107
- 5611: 111.6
